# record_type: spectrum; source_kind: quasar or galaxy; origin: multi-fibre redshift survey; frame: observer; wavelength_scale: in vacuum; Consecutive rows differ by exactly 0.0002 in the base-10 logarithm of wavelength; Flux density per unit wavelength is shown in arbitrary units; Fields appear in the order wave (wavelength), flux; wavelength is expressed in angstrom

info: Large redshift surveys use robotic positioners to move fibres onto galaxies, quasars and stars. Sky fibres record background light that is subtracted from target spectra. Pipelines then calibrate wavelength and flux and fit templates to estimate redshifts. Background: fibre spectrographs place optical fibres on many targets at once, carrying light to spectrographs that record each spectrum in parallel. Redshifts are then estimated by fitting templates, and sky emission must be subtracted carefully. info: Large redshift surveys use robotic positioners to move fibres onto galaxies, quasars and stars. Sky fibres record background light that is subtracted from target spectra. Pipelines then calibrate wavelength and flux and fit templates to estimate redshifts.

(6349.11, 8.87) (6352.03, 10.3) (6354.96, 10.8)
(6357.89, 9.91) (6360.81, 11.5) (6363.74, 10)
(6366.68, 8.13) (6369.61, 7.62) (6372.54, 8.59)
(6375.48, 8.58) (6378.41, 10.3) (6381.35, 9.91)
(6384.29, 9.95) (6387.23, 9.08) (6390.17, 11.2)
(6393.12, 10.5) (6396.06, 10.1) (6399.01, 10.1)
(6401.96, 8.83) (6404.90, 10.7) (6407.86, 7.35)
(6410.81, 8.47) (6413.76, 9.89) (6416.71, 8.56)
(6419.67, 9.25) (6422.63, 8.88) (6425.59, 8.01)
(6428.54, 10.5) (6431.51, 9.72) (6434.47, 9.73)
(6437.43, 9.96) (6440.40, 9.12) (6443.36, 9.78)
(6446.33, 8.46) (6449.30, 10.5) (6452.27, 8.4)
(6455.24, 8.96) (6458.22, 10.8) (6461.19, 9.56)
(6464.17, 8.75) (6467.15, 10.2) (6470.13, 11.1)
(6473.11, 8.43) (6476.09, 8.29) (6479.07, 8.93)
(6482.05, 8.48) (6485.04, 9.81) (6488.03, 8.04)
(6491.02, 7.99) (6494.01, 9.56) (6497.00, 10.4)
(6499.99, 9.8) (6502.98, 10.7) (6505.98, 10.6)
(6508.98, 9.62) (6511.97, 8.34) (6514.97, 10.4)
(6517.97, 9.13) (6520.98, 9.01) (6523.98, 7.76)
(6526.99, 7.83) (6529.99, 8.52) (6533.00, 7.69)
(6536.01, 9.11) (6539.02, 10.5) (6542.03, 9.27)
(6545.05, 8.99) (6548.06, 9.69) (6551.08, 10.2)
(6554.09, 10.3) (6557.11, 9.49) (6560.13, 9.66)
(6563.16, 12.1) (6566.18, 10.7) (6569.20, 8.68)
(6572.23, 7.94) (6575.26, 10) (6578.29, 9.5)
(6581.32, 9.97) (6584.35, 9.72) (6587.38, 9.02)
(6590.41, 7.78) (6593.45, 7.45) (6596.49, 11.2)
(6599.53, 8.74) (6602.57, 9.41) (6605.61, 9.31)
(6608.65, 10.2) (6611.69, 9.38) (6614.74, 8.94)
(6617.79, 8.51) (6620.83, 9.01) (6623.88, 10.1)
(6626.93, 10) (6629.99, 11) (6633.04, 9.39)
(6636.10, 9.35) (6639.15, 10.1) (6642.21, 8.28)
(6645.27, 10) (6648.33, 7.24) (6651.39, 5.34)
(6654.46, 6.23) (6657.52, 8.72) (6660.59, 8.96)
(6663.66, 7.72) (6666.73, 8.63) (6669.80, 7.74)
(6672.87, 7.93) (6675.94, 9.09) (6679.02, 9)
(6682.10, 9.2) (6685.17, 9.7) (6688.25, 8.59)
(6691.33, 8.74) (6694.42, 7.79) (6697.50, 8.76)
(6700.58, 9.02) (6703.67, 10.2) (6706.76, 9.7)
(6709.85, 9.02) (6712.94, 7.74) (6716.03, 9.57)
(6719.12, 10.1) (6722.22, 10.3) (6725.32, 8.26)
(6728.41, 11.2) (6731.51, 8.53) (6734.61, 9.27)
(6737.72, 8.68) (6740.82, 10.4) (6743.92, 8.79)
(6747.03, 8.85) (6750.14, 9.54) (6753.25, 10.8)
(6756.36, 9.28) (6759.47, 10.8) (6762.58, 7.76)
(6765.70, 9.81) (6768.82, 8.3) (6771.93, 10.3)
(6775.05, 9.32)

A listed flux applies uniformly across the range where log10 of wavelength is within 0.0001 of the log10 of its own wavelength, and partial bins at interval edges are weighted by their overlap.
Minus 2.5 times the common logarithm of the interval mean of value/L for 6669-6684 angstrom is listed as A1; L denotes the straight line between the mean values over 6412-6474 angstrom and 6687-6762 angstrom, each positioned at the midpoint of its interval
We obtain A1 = 0.08 mag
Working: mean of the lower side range 9.46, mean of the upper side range 9.31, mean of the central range 8.66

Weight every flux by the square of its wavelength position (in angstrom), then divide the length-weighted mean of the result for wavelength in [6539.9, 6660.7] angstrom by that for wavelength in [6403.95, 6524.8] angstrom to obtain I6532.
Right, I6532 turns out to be 1.0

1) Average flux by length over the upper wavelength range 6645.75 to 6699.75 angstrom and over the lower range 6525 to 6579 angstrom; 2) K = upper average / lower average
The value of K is 0.9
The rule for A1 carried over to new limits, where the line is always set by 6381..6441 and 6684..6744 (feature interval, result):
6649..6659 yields 0.34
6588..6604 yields 0.05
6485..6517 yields -0.01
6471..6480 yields 0.09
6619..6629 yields -0.05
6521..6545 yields 0.08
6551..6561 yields -0.06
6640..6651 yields 0.13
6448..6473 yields -0.03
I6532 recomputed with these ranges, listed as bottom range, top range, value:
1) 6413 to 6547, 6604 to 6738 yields 1.03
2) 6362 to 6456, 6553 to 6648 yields 1.08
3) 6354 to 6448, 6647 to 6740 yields 1.01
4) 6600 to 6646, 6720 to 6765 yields 1.03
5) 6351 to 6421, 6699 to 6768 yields 1.10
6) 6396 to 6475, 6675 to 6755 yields 1.07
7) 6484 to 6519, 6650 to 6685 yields 0.90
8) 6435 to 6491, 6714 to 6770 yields 1.11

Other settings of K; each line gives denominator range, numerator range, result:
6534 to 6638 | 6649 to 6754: 0.93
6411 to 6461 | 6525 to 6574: 1.00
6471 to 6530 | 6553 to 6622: 1.03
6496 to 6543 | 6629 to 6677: 0.91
